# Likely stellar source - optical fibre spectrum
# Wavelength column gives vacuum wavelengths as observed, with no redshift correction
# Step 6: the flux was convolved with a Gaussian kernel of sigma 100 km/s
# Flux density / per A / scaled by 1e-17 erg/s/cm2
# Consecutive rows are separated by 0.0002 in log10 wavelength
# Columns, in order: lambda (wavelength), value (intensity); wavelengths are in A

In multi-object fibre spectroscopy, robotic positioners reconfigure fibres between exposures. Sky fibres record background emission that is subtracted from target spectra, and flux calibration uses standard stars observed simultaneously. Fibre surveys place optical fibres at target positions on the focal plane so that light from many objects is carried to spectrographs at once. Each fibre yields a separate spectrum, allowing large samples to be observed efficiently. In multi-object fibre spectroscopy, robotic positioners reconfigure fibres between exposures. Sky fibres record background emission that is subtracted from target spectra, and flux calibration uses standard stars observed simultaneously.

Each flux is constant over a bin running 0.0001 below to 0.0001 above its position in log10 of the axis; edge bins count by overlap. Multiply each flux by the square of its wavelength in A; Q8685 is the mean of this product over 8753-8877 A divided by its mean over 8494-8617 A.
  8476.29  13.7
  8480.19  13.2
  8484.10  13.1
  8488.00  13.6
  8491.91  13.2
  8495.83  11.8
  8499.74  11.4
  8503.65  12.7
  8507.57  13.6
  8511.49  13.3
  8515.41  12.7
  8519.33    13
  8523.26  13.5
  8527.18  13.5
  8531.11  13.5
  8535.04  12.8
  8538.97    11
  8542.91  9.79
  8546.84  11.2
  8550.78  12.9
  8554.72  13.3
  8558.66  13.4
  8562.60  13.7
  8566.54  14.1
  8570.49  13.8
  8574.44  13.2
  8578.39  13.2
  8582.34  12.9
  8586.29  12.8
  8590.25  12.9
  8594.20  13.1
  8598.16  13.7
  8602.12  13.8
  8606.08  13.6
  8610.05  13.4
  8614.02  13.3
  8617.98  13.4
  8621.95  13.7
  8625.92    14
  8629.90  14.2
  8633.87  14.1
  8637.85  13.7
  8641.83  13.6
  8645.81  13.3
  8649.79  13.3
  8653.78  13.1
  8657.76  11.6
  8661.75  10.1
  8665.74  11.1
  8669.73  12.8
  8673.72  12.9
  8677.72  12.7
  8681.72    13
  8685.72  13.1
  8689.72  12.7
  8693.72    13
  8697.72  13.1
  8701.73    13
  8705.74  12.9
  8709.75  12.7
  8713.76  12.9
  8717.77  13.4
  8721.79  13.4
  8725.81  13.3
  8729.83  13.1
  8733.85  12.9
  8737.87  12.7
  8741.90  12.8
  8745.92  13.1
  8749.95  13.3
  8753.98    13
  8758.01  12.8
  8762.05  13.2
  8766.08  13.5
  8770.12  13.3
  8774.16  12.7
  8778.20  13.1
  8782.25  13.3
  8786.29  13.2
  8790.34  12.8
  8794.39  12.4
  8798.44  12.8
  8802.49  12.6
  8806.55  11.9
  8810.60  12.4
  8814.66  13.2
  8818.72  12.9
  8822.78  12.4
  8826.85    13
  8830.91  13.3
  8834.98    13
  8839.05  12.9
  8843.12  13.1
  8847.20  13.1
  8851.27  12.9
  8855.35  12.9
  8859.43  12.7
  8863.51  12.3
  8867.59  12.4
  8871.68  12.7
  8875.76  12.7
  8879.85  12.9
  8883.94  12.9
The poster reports 1.05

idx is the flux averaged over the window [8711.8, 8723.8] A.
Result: 13.2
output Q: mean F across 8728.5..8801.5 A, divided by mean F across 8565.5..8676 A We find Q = 1.0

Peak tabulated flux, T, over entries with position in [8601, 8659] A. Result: 14.2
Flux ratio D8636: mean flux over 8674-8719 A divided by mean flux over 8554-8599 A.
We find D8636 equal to 0.97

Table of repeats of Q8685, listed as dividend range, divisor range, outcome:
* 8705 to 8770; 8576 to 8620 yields 1.02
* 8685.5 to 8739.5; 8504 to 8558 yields 1.07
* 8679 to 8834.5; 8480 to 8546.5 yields 1.08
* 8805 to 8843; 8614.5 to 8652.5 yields 0.98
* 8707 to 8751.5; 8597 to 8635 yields 0.98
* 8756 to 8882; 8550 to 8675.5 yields 1.02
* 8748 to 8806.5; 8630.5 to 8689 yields 1.04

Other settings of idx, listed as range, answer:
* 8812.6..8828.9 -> 12.9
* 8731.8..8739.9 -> 12.8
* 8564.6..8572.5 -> 13.9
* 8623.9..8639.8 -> 14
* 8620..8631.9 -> 14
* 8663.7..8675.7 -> 12.3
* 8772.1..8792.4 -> 13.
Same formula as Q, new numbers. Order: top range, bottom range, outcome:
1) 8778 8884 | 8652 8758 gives 1.00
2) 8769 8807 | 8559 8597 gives 0.96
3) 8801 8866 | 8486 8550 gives 1.02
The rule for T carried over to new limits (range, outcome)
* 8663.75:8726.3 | 13.4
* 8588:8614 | 13.8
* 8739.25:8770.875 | 13.5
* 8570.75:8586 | 13.2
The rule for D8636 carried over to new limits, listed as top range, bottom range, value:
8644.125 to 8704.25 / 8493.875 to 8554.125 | 1.01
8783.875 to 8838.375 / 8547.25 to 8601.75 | 0.96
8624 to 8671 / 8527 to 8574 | 1.01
